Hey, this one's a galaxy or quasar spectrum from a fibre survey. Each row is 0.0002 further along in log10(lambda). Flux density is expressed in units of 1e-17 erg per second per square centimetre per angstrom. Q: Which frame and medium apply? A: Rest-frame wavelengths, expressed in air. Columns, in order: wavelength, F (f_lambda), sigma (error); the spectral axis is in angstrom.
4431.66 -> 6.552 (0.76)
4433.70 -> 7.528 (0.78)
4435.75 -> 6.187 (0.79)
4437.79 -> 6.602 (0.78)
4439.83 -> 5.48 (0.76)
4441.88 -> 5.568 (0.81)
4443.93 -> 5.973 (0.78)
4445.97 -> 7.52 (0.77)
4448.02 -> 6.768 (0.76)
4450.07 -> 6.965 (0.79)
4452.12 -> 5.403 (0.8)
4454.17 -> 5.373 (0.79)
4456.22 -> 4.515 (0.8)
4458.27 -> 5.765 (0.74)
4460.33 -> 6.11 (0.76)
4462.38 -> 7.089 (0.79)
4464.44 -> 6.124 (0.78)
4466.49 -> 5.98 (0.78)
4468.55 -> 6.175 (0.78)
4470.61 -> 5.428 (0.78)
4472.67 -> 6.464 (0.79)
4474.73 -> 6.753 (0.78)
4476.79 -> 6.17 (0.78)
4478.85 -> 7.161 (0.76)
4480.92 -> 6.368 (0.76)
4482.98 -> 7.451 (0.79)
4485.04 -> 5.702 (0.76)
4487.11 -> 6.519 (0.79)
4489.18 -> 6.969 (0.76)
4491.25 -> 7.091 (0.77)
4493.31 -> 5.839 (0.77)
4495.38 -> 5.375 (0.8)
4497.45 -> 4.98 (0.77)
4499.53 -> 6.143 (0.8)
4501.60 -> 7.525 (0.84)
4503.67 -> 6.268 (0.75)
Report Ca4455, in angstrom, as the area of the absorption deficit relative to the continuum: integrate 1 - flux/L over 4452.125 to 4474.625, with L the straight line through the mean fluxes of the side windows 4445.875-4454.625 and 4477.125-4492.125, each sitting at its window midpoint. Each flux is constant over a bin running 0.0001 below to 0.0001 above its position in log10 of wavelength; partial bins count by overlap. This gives 2.0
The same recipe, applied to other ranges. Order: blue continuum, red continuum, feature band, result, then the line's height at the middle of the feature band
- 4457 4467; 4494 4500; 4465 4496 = -3.1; 5.8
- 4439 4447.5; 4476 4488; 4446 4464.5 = 0.6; 6.3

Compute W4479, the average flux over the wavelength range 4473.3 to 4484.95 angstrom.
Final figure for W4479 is 6.69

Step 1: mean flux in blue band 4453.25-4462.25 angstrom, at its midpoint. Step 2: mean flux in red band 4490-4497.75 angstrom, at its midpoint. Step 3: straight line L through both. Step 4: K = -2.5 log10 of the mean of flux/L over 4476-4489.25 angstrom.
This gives -0.13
